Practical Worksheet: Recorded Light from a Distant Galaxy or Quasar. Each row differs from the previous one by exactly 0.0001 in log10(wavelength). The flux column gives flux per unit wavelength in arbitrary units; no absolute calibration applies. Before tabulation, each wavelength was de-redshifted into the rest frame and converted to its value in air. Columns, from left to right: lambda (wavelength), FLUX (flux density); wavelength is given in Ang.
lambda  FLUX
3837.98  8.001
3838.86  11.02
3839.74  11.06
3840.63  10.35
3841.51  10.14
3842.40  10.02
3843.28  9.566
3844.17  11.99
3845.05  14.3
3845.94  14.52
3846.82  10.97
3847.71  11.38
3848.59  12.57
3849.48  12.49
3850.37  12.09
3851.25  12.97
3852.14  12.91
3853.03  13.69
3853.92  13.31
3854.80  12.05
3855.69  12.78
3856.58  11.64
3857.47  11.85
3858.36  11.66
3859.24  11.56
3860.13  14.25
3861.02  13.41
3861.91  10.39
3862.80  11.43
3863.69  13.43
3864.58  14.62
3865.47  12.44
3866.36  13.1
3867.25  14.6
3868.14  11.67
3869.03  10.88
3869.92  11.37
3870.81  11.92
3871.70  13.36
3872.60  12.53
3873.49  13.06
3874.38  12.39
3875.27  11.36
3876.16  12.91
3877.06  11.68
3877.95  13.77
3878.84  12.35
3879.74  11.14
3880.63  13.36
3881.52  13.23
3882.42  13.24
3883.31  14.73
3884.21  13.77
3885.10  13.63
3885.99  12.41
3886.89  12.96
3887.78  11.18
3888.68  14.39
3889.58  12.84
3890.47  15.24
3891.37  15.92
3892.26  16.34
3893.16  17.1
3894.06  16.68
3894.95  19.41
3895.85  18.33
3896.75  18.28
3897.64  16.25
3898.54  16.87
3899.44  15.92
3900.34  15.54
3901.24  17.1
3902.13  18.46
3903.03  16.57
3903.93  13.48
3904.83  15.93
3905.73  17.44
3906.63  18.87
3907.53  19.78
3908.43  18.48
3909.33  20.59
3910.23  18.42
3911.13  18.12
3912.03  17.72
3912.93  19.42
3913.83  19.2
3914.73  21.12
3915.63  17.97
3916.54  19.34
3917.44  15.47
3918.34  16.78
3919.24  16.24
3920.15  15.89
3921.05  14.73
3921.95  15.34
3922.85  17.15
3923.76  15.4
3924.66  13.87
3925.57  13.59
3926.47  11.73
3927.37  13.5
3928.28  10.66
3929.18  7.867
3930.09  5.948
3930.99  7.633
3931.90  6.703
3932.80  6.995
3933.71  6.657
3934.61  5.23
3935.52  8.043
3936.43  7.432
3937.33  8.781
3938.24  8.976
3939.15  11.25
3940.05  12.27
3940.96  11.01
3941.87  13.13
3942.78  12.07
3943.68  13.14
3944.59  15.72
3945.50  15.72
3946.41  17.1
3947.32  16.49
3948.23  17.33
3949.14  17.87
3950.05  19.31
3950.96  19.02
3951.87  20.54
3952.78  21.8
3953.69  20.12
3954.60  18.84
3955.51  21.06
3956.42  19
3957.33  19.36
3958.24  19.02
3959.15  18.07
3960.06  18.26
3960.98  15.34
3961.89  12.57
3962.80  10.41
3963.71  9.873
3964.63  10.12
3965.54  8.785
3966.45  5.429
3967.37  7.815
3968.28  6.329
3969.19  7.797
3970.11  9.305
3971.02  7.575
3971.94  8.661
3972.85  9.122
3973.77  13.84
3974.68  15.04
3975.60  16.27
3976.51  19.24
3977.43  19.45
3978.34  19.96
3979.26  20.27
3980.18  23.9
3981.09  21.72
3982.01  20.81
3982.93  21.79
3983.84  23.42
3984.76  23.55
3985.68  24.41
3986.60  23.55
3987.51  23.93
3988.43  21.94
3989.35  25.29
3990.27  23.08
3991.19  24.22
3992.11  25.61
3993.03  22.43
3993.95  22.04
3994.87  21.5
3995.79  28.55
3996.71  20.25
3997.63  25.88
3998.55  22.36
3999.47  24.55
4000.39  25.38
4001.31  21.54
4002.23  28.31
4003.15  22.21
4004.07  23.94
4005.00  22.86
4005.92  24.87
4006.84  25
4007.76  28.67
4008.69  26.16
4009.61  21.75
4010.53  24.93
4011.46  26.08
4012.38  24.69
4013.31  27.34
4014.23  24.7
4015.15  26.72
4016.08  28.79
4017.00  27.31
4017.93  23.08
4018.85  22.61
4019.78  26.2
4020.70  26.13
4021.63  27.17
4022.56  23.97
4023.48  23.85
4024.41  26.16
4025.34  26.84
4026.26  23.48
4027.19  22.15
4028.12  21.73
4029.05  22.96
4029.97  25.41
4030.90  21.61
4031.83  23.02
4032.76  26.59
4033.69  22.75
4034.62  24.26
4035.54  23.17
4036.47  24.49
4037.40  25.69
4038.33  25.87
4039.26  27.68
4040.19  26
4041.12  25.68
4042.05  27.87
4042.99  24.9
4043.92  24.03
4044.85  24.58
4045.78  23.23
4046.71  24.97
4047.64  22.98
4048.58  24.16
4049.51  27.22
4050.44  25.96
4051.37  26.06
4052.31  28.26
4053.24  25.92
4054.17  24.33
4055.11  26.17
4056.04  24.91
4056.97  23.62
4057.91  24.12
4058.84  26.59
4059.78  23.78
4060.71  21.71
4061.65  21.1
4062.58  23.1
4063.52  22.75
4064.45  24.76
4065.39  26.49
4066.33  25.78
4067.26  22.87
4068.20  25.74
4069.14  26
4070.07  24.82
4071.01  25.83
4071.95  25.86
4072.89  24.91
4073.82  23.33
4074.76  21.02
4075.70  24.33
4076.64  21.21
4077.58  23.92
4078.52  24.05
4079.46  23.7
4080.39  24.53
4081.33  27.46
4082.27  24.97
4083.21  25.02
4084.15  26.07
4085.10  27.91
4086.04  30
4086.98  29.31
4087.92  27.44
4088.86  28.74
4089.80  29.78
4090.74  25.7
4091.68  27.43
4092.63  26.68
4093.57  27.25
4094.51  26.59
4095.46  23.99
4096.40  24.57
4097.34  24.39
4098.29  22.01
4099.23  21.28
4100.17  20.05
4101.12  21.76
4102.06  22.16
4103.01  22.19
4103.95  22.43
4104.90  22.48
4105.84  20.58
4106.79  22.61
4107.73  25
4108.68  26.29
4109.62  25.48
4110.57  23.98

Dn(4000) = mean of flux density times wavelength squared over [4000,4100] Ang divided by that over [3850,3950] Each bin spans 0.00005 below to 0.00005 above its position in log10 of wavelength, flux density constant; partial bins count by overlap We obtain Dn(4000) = 1.94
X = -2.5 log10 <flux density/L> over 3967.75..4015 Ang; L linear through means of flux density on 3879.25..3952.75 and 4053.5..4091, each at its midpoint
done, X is -0.08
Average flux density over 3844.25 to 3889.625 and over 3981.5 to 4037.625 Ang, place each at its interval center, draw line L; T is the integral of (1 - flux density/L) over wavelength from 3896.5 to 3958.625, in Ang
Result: 7.8 Ang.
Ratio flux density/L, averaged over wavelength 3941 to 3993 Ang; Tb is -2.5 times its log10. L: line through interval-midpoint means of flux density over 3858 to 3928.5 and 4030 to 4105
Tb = 0.13 mag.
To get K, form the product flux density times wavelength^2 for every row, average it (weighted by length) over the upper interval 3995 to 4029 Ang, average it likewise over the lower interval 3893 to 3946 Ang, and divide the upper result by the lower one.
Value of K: 1.8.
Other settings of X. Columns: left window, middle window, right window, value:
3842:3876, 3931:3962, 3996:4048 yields 0.31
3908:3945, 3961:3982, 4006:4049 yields 0.39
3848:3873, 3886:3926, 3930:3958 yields -0.25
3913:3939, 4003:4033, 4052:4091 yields -0.21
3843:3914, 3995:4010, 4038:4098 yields -0.14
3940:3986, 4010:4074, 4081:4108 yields -0.17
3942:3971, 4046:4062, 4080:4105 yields -0.12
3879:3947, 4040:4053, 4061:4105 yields -0.13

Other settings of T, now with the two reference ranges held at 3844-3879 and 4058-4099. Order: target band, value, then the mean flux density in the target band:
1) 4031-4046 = -1.4 Ang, 24.9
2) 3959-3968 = 3.5 Ang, 11.3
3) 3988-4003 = -2.6 Ang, 23.9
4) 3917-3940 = 7.1 Ang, 11.3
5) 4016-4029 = -1.7 Ang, 24.8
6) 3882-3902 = -1.5 Ang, 15.4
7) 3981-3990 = -1.5 Ang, 23.1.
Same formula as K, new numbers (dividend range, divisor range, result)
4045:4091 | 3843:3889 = 2.21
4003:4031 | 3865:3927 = 1.73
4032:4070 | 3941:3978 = 1.78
